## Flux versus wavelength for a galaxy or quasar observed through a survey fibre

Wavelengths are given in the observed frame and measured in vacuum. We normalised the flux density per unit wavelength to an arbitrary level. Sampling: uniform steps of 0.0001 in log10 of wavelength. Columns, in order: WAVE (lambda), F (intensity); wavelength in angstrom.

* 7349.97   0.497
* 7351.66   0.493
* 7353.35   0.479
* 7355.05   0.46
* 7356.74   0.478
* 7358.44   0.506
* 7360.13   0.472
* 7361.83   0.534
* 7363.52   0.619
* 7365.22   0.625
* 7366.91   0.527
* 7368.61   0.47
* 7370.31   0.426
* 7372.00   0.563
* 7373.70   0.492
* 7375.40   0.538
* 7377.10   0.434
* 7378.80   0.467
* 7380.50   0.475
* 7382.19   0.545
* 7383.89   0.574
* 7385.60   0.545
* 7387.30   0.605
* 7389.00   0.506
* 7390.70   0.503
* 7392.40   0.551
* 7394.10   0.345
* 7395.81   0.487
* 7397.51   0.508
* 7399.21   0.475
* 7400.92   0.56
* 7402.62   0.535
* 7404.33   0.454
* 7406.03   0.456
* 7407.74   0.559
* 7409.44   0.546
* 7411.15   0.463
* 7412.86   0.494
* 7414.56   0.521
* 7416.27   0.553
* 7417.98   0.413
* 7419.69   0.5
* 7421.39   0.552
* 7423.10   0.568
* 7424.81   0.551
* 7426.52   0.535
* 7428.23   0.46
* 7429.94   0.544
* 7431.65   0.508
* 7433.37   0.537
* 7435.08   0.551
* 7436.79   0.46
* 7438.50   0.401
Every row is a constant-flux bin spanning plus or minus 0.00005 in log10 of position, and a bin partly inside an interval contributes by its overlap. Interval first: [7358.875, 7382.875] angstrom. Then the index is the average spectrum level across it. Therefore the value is 0.513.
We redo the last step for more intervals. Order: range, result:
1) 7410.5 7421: 0.494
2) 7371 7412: 0.507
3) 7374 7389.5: 0.52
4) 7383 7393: 0.547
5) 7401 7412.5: 0.506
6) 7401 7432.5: 0.513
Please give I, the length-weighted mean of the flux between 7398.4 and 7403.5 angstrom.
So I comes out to 0.523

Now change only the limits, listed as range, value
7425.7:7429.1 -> 0.497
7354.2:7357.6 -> 0.468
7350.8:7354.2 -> 0.486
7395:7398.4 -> 0.498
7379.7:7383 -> 0.512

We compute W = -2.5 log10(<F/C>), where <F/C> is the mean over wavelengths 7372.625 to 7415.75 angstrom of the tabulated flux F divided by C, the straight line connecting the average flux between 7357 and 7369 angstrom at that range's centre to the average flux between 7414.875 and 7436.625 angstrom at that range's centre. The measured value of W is 0.046 mag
